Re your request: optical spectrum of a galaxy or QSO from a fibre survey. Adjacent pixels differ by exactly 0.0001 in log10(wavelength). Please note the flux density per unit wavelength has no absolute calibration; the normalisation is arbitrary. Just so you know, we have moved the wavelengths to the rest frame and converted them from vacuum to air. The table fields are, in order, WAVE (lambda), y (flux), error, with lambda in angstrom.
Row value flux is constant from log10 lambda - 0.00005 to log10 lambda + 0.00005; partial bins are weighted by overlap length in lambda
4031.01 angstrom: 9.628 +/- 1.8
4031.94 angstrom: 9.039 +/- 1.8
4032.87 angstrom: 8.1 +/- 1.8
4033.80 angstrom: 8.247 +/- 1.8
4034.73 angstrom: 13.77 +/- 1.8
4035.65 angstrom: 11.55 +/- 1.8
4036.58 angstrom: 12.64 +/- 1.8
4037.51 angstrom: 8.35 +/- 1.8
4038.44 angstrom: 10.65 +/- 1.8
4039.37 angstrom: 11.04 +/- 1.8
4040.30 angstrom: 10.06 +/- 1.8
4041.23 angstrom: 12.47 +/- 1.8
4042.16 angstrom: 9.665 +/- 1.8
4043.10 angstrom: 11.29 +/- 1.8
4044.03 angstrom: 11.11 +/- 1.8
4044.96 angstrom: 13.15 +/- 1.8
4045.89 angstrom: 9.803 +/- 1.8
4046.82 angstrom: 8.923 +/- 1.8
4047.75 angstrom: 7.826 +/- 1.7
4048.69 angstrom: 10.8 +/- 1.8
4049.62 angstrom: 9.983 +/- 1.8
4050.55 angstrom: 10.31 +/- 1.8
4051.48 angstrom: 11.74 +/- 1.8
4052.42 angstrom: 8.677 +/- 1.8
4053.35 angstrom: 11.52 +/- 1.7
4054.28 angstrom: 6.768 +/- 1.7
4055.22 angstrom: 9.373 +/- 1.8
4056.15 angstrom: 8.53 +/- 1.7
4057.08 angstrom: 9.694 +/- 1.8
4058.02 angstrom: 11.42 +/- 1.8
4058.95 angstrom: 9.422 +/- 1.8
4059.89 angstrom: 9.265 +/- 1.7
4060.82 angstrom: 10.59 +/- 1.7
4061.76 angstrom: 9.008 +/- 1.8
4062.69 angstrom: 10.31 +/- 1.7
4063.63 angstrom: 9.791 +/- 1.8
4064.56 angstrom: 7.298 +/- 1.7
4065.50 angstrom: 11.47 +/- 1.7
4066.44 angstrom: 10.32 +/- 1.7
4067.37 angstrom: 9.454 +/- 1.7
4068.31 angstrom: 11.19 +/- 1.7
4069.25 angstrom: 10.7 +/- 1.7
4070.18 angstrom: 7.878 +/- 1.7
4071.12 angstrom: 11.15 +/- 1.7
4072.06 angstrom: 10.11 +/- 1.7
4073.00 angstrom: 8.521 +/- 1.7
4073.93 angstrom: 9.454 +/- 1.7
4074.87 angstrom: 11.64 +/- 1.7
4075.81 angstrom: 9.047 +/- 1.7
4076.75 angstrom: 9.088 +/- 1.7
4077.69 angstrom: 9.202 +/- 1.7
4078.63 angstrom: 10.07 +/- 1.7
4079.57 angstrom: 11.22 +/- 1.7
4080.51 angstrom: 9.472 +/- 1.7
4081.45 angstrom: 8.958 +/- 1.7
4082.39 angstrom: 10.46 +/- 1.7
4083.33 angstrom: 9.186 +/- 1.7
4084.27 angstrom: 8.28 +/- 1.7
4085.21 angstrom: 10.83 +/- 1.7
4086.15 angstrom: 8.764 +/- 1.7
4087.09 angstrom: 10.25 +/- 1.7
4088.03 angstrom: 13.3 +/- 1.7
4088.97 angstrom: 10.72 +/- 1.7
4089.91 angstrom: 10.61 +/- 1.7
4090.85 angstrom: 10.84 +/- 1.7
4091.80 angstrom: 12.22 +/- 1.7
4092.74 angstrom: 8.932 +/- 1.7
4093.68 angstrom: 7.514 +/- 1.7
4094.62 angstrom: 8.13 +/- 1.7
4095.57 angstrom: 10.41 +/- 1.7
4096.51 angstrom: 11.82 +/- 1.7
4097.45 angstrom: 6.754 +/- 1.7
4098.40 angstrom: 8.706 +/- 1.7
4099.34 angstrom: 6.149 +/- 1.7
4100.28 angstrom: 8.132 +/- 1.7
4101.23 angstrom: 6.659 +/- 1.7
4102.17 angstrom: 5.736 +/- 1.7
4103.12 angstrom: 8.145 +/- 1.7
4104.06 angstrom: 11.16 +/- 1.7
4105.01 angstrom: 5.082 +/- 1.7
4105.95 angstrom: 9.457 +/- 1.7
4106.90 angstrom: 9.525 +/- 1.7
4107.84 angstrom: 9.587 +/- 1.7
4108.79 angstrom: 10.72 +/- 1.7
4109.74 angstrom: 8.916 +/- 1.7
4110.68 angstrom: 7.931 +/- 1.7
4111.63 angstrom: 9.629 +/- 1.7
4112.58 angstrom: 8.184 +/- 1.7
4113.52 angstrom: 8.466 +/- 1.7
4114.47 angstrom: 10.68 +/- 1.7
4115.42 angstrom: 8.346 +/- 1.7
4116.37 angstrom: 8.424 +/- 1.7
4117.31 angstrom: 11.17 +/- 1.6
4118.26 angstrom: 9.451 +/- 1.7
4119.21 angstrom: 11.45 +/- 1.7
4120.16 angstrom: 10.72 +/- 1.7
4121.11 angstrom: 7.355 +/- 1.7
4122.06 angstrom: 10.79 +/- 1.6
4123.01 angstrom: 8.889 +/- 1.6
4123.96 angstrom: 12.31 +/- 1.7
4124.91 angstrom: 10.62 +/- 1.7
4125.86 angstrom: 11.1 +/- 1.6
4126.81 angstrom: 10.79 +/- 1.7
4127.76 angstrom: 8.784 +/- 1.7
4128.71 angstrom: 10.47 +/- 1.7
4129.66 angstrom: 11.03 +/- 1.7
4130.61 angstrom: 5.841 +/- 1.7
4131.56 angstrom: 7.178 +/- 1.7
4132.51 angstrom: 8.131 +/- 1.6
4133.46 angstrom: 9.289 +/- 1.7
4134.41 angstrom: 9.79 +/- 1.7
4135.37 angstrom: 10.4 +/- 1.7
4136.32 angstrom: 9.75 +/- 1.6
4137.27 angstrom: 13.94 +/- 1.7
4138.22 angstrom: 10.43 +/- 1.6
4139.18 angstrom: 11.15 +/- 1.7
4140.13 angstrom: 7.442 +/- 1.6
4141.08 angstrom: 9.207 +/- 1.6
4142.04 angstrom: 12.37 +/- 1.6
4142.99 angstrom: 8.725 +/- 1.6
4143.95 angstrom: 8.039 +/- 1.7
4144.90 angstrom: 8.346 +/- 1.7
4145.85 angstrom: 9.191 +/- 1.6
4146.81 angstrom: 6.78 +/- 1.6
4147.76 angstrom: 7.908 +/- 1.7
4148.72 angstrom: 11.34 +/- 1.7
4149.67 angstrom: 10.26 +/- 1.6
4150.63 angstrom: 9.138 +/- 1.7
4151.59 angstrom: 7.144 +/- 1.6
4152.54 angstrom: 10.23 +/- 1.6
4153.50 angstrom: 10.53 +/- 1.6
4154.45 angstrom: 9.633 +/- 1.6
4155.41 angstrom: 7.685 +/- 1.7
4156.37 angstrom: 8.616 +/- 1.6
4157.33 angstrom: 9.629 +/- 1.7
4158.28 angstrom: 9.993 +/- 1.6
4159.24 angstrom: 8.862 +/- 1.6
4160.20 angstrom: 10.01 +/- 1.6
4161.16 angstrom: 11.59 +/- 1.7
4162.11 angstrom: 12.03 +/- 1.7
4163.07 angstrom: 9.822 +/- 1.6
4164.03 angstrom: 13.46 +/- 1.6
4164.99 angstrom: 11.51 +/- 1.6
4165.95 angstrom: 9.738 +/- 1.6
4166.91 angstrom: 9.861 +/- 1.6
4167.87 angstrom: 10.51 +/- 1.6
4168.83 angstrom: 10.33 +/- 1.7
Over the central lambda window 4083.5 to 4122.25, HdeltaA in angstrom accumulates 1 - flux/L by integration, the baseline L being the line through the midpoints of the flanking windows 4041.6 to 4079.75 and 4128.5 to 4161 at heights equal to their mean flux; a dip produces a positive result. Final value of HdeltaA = 1.6 angstrom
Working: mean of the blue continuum 9.92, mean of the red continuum 9.38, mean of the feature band 9.26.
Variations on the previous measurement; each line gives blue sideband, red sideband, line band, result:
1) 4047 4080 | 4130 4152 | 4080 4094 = -0.64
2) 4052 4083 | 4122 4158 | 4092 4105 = 1.83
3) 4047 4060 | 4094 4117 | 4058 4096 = -2.94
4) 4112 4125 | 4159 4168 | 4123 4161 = 2.71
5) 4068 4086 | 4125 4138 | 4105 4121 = 0.69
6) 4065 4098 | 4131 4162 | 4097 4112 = 2.32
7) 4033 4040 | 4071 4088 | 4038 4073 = 0.98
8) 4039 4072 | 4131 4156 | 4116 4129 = -0.88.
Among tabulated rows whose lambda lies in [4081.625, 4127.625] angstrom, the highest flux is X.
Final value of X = 13.3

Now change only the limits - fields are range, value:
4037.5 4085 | 13.15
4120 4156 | 13.94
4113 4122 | 11.45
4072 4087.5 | 11.64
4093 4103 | 11.82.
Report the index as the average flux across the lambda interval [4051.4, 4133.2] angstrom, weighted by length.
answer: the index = 9.49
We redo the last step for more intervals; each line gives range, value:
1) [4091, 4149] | 9.27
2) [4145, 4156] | 9.05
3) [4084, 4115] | 9.16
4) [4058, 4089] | 9.9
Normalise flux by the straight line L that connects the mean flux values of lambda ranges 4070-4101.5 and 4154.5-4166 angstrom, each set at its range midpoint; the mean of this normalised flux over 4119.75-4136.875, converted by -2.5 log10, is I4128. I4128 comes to 0.03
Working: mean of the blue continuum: 9.57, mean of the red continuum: 10.2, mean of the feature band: 9.64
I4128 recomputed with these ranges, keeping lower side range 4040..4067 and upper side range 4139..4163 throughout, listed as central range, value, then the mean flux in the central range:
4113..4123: 0.00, 9.64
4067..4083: 0.00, 9.85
